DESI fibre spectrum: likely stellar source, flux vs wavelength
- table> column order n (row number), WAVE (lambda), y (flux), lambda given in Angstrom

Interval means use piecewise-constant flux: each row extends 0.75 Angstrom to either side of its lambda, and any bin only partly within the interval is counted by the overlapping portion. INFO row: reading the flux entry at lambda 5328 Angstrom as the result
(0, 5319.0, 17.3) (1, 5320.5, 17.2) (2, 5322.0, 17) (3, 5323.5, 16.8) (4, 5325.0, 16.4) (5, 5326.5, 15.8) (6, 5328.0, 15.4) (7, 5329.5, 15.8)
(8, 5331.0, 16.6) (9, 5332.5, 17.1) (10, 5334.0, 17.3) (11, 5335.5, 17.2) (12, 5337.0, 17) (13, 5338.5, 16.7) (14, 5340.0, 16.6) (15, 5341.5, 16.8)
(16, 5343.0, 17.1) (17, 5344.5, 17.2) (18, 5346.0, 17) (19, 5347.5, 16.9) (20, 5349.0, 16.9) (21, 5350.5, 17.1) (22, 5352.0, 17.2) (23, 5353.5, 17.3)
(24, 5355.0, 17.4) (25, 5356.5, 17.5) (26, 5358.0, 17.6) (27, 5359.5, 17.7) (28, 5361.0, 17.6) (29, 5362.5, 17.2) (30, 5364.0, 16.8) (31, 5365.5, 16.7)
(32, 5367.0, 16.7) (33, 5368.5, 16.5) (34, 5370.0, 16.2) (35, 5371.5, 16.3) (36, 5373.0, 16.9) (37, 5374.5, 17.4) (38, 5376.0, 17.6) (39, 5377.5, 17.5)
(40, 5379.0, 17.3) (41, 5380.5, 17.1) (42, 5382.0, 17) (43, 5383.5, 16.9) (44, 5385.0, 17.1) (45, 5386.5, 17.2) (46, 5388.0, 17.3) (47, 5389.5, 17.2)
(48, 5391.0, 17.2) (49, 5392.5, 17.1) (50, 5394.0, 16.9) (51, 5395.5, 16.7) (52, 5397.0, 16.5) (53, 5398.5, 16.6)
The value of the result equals 15.4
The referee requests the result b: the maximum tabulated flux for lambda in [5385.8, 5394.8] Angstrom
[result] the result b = 17.3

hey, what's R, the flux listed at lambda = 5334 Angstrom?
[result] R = 17.3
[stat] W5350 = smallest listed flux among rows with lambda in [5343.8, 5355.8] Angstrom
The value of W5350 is 16.9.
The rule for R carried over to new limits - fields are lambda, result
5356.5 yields 17.5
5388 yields 17.3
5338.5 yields 16.7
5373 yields 16.9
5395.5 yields 16.7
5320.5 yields 17.2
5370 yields 16.2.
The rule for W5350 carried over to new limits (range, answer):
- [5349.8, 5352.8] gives 17.1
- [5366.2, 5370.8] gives 16.2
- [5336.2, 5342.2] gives 16.6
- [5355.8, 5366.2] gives 16.7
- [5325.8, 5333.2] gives 15.4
